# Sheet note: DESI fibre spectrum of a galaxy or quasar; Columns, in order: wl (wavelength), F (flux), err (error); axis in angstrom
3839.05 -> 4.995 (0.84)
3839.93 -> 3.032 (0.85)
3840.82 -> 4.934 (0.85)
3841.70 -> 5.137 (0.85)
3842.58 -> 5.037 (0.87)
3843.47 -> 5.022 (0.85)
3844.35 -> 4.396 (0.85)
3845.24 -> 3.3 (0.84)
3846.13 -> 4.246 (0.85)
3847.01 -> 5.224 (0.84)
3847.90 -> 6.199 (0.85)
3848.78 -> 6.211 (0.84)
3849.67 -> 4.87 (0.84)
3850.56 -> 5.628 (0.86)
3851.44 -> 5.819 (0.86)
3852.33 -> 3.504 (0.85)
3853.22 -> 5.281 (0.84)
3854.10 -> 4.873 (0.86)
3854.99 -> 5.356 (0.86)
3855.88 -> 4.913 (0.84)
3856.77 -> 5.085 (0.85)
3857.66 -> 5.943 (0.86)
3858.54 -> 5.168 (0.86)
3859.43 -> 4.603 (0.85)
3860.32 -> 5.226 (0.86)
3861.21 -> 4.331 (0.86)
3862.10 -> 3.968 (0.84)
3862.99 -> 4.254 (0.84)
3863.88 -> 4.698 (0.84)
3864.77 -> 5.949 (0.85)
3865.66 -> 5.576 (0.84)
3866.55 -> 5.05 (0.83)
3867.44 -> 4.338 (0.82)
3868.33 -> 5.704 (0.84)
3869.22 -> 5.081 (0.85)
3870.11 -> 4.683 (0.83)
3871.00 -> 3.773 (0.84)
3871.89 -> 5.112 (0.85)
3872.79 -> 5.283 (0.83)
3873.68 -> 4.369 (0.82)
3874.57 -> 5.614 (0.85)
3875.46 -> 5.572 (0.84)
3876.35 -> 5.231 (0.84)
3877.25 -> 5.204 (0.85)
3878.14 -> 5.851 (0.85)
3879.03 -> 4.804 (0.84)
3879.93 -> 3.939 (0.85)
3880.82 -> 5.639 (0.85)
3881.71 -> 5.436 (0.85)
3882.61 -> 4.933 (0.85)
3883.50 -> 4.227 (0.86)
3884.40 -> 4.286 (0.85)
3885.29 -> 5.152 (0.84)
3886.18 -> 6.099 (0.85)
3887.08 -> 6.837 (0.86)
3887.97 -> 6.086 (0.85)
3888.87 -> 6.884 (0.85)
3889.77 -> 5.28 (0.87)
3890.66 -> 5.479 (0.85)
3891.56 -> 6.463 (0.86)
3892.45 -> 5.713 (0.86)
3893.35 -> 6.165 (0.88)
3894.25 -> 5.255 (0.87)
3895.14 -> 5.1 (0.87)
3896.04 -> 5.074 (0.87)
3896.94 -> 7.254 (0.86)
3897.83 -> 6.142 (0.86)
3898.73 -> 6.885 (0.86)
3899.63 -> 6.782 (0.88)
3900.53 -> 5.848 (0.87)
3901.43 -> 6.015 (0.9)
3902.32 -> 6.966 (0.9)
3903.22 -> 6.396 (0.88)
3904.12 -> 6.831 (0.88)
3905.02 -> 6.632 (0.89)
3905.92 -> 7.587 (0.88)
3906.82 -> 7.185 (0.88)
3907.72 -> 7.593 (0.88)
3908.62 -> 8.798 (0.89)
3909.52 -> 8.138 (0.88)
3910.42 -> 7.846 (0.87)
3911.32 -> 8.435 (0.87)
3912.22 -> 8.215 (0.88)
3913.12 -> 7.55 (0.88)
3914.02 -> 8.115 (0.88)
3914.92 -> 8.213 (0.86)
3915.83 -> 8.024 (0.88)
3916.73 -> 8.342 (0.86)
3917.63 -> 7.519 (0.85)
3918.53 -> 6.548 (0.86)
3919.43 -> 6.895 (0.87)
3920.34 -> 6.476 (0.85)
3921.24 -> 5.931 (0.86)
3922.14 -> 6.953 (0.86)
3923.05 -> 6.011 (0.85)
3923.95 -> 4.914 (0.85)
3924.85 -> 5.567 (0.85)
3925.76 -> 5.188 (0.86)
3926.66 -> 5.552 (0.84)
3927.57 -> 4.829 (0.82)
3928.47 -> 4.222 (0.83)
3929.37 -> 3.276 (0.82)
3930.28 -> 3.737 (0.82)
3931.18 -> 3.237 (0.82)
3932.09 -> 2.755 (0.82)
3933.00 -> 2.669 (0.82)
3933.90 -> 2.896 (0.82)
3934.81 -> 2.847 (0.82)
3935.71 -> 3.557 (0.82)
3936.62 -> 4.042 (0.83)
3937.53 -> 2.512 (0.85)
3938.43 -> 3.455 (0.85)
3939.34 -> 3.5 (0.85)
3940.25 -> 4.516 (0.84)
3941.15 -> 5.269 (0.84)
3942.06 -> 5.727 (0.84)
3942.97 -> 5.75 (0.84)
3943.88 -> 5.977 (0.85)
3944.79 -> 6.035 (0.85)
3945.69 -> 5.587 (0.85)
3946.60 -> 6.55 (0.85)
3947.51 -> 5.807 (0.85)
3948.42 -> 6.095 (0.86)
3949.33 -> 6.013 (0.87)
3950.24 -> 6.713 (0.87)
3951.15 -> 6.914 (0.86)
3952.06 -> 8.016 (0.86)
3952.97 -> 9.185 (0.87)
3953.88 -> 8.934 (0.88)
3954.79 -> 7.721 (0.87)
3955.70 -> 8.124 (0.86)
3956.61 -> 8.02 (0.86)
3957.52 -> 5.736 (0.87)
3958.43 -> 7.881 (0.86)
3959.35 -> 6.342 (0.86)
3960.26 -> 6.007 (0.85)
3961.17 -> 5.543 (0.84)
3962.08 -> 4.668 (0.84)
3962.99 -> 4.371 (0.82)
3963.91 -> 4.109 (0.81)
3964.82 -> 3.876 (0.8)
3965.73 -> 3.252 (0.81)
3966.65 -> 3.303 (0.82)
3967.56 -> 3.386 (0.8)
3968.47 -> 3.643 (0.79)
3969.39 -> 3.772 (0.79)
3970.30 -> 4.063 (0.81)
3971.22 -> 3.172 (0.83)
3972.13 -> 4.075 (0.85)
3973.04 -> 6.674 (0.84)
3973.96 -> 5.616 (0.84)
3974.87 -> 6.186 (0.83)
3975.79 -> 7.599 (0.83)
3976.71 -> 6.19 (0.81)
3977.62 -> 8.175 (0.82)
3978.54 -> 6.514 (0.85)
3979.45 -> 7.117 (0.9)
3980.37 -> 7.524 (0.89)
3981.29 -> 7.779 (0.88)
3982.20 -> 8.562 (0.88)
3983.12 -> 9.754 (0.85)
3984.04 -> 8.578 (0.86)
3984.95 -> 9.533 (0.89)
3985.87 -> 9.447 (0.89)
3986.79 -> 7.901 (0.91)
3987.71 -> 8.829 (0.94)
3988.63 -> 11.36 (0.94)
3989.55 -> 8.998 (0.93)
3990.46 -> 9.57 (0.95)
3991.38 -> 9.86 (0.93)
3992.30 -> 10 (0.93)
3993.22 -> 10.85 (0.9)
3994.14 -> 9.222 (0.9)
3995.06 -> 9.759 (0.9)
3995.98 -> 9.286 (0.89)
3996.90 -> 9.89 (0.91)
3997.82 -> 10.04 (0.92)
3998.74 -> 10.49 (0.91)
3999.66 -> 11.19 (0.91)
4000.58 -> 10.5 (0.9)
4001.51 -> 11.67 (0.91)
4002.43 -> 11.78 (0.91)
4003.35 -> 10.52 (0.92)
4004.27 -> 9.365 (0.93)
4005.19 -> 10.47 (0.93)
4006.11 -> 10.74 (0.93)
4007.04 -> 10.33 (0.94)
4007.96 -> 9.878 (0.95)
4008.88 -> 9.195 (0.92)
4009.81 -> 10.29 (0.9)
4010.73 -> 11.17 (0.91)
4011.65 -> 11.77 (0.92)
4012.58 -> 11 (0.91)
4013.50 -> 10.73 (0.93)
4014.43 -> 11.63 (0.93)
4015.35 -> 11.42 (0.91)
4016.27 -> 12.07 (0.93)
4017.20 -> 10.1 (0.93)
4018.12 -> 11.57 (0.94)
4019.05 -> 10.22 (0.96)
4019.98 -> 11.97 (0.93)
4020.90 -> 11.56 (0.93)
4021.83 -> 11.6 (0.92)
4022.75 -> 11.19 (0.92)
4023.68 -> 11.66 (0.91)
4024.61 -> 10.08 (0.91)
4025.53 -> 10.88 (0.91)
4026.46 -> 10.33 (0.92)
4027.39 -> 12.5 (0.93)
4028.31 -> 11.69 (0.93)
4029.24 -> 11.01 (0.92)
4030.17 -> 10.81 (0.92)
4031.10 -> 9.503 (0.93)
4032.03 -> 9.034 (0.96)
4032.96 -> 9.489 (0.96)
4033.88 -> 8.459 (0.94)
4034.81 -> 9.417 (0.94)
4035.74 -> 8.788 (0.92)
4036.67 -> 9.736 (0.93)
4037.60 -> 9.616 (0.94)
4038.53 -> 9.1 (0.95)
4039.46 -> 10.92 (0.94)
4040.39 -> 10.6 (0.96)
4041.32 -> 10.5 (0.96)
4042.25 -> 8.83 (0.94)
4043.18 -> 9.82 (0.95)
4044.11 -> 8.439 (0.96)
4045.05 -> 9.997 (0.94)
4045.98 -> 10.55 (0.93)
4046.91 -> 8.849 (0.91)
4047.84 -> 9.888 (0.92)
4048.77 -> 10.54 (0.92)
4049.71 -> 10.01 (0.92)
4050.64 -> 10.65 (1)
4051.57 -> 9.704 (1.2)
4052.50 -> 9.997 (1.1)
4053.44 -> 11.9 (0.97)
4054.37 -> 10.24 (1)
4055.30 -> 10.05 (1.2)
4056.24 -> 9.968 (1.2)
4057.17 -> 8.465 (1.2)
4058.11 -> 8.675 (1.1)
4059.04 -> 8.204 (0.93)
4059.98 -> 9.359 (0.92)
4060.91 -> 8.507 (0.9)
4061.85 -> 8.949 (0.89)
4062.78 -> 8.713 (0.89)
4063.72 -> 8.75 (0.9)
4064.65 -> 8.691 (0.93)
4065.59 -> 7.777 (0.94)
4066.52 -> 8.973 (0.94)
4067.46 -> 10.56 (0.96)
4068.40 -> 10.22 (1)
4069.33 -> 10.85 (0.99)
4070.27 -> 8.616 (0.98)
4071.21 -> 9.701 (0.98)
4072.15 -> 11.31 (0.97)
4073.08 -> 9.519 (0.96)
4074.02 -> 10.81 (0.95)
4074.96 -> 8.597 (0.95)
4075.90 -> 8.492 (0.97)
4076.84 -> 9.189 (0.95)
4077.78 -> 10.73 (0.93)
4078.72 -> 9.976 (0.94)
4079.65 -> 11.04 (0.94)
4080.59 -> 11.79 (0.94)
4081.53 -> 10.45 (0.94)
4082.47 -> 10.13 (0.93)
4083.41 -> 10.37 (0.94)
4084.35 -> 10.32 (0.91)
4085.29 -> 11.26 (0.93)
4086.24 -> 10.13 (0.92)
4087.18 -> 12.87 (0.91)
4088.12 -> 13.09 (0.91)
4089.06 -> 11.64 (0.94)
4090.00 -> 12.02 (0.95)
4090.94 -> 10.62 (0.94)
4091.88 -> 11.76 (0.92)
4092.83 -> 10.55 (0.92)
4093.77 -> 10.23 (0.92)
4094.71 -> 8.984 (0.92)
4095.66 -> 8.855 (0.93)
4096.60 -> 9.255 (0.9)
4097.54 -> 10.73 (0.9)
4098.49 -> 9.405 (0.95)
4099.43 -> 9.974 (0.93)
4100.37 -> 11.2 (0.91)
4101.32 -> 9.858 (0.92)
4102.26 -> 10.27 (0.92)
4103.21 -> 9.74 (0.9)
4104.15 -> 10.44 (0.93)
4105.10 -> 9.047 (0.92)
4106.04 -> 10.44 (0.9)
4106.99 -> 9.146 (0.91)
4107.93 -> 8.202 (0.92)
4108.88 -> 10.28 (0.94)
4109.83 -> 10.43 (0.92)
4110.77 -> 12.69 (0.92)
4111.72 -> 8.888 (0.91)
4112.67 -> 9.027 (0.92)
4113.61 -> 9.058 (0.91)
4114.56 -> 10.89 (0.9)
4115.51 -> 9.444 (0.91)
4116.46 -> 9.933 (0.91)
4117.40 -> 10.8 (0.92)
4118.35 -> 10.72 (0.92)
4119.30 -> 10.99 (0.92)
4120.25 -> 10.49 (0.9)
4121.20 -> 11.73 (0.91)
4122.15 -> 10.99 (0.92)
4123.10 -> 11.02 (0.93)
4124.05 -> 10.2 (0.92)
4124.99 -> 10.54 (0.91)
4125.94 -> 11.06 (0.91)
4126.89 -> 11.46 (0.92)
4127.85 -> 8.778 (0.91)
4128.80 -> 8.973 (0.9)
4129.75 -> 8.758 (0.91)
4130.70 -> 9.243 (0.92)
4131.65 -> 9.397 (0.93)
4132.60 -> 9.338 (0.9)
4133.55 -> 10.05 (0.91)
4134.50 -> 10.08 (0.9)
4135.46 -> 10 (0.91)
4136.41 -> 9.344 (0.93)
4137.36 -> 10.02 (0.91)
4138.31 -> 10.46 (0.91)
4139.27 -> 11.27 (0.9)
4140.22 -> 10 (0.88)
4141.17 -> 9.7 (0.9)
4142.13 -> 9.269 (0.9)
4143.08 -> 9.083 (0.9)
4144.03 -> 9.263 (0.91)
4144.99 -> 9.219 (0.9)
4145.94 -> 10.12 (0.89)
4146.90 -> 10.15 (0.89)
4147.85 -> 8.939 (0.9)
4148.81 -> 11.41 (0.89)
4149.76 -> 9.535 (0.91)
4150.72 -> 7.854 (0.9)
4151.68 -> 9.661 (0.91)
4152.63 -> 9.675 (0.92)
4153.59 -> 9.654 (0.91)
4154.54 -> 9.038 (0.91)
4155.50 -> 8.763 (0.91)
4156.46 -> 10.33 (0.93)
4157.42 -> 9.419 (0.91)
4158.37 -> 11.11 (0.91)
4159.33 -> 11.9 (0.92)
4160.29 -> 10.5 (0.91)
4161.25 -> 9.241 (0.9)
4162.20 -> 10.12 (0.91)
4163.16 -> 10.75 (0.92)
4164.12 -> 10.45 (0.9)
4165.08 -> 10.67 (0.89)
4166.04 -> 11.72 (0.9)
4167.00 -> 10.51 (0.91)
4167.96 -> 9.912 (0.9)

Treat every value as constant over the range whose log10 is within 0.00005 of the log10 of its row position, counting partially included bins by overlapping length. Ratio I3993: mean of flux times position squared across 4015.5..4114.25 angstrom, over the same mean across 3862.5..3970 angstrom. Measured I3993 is 1.91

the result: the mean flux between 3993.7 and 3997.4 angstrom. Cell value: 9.55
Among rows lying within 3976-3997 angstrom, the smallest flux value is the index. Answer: 6.19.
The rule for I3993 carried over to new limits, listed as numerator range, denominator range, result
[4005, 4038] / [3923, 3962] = 2.04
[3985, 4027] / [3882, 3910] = 1.77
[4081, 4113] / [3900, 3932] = 1.74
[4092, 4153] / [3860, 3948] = 1.98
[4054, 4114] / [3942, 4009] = 1.38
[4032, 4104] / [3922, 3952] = 2.20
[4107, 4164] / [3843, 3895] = 2.21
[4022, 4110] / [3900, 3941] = 1.86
